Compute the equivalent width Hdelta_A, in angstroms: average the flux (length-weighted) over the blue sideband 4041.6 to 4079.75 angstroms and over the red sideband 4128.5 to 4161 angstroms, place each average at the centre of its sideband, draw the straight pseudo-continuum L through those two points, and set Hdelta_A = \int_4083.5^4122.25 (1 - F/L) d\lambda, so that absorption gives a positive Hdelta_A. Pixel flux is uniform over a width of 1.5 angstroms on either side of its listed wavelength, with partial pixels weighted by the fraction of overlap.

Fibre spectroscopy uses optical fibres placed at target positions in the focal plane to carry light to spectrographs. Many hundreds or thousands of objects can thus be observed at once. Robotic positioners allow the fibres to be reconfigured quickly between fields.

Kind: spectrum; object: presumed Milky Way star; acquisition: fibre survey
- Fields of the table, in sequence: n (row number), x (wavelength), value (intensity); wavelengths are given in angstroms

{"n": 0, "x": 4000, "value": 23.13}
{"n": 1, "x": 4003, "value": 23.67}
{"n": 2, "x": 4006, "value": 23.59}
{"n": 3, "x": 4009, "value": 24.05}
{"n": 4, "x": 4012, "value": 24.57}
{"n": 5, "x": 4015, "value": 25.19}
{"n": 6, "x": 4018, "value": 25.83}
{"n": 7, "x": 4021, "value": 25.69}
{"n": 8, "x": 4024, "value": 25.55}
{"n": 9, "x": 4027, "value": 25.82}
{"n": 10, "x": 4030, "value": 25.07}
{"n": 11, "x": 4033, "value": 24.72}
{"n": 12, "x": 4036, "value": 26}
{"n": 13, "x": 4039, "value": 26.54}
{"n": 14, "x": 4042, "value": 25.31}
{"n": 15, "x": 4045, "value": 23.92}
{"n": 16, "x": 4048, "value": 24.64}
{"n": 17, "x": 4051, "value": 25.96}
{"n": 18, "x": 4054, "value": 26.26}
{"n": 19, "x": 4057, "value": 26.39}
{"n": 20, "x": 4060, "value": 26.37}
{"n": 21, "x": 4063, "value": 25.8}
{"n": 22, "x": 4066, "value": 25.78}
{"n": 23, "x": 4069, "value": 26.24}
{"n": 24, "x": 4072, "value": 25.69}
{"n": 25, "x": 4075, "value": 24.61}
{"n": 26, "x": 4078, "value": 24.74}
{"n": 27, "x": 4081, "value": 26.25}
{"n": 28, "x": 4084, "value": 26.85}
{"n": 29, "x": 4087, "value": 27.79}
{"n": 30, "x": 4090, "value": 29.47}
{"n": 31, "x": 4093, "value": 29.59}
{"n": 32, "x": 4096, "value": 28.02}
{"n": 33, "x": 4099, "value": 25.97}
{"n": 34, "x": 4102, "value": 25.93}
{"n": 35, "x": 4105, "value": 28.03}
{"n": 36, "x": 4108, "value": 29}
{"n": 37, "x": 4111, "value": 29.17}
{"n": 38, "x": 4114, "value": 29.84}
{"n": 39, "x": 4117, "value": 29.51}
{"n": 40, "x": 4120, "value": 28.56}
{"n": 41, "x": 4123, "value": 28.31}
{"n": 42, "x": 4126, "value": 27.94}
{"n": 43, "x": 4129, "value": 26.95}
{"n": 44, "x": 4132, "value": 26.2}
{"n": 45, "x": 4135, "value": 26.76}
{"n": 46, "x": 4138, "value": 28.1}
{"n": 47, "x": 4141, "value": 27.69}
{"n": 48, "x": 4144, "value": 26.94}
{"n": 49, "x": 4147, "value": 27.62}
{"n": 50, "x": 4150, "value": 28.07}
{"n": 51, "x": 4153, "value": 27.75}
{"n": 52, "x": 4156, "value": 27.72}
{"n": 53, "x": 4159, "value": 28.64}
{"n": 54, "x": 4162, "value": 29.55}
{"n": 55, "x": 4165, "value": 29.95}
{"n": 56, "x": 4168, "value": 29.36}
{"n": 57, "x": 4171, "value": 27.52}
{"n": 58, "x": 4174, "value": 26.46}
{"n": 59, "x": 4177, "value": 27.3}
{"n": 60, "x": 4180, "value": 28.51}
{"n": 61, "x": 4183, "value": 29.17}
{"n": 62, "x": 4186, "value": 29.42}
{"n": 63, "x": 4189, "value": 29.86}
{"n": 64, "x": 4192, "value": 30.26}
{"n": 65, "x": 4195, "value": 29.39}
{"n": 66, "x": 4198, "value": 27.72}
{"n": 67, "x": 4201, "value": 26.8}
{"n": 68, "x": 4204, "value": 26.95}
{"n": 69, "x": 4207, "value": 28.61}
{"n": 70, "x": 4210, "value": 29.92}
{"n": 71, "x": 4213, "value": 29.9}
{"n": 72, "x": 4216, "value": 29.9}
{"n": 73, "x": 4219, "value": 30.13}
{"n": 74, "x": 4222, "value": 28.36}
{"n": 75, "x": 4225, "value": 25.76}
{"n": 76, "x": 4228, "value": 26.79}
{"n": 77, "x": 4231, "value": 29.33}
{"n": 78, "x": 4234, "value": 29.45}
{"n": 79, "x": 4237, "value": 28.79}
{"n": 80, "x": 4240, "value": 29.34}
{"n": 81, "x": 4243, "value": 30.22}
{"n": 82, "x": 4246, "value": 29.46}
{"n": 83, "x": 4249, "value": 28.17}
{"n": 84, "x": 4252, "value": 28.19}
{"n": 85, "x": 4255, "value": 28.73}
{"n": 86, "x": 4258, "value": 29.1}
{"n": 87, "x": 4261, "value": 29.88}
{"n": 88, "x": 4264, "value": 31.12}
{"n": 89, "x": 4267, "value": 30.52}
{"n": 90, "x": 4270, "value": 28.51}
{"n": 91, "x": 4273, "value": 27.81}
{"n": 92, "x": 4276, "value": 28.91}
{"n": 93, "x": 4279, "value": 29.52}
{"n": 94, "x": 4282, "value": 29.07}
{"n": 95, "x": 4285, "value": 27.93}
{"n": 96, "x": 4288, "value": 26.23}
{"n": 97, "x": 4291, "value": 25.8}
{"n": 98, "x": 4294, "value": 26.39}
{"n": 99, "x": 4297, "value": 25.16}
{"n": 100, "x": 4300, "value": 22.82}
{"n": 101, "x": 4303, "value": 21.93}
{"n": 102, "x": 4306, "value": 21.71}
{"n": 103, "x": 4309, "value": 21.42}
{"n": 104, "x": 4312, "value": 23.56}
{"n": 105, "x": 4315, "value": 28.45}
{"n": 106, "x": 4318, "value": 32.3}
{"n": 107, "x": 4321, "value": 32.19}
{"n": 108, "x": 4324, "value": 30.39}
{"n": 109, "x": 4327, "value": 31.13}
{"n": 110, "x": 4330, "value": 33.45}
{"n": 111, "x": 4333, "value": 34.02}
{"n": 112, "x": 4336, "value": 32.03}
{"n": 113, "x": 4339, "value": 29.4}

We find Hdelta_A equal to -2.61 angstroms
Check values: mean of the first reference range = 25.5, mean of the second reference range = 27.5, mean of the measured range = 28.3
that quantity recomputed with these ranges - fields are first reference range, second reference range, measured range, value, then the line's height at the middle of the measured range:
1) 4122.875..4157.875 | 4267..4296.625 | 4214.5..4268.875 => -2.6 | 27.7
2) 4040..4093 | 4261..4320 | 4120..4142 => -1.0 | 26.3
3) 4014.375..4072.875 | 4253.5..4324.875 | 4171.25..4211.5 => -2.6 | 26.7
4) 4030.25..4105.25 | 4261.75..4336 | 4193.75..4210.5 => -0.5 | 27.3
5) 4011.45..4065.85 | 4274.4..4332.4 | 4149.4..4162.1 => -0.9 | 26.4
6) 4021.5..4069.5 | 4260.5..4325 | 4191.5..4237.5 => -3.1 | 26.8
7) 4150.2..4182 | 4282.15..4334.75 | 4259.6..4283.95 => -1.5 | 27.6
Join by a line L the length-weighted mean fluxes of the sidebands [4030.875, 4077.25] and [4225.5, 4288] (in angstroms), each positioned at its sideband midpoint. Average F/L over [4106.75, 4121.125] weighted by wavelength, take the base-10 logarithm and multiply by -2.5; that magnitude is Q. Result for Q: -0.104 mag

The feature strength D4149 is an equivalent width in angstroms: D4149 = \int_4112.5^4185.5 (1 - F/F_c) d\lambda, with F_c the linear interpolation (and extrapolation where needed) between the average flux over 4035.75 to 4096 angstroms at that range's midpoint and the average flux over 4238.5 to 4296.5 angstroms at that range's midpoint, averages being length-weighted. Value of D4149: -2.38 angstroms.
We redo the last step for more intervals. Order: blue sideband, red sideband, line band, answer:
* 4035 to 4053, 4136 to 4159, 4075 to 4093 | -0.49 angstroms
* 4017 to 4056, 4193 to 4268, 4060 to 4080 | 0.40 angstroms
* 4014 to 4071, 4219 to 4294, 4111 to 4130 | -1.34 angstroms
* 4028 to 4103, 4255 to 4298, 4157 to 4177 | -0.93 angstroms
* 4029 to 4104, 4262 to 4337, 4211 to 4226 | -0.84 angstroms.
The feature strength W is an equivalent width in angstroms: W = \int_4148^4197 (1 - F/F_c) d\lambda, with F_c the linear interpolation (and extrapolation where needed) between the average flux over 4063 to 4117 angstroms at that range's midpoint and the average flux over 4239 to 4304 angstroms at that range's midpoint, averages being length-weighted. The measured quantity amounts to -1.9 angstroms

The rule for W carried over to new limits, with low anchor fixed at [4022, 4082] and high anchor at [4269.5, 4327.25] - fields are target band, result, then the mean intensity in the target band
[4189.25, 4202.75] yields -1.2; 28.6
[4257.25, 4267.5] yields -1.3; 30.2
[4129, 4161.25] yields -1.8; 27.6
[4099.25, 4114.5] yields -1.3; 28.1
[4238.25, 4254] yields -1.4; 29.1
